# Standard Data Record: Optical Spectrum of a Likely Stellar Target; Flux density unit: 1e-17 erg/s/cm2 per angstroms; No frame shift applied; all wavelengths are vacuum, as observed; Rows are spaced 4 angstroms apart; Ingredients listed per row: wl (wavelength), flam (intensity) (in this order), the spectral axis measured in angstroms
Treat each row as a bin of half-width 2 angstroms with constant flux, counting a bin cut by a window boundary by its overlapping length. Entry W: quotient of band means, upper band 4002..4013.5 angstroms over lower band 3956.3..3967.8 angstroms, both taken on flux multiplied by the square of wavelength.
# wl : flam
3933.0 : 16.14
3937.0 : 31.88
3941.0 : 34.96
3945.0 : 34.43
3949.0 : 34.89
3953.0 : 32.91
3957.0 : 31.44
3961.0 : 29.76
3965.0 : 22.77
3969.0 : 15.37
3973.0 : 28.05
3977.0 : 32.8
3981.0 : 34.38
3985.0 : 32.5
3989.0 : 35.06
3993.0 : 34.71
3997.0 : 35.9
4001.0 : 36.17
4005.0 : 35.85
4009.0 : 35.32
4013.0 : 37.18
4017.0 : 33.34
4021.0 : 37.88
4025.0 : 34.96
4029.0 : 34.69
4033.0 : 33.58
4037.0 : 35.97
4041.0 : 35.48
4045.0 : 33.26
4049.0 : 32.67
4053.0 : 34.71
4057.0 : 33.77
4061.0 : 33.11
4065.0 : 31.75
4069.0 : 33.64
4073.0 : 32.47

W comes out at 1.4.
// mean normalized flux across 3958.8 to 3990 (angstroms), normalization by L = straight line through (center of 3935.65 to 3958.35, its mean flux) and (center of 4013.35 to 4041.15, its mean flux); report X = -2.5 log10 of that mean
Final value 0.19 mag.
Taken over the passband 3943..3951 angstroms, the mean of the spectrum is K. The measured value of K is 34.7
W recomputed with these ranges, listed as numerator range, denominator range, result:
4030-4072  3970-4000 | 1.06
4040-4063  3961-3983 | 1.30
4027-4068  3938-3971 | 1.20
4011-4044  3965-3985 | 1.31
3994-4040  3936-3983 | 1.21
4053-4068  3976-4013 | 0.98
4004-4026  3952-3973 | 1.40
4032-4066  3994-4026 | 0.96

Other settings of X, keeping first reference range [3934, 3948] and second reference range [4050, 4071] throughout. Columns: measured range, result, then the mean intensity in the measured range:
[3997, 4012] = -0.09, 35.9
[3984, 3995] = -0.04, 34.2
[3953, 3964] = 0.08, 30.3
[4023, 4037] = -0.05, 34.6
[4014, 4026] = -0.08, 35.6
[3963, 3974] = 0.46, 21.5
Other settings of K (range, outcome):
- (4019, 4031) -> 35.8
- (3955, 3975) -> 25.5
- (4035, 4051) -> 34.3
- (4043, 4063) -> 33.5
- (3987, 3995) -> 34.9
